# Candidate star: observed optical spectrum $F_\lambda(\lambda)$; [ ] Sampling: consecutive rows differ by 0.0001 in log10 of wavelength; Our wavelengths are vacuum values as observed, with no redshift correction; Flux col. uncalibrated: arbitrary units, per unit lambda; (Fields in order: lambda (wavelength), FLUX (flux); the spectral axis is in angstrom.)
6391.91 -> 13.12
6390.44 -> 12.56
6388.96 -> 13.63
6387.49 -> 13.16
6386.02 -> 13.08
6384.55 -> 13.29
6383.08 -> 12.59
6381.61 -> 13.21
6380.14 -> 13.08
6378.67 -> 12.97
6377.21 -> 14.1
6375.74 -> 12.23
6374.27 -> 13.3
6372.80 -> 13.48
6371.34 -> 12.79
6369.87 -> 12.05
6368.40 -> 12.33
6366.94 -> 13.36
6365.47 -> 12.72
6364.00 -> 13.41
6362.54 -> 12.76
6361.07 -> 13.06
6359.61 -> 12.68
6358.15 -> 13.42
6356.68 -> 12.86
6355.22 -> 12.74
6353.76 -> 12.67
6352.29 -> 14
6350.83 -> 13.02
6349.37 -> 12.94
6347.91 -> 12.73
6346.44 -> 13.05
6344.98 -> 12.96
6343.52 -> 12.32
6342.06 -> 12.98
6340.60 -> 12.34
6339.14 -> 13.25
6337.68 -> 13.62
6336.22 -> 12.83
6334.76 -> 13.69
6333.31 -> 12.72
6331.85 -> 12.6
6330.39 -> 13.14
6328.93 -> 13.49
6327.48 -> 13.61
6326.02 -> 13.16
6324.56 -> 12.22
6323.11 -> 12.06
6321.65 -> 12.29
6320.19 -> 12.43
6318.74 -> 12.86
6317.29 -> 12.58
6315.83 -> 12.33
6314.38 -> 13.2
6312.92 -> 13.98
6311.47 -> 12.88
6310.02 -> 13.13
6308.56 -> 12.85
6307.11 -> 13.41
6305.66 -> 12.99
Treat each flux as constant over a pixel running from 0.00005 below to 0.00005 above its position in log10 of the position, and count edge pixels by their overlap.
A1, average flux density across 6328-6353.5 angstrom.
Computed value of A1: 13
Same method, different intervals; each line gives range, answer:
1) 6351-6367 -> 13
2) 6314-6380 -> 12.9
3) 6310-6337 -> 12.9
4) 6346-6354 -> 13.1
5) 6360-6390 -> 13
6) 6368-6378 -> 12.9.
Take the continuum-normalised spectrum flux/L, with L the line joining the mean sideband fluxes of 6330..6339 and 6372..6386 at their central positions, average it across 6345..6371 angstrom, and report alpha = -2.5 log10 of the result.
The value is 0.02 mag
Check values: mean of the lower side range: 13.1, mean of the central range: 12.9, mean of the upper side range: 13.1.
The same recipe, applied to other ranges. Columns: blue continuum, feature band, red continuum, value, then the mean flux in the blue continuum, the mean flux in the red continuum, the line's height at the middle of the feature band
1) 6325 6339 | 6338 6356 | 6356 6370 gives 0.010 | 13.2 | 12.9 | 13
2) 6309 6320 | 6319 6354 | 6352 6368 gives 0.006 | 13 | 13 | 13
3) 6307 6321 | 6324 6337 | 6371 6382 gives -0.005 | 12.9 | 13.2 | 13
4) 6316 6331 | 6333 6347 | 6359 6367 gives -0.012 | 12.8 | 13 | 12.8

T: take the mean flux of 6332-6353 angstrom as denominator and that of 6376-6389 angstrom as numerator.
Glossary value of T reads 1.01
